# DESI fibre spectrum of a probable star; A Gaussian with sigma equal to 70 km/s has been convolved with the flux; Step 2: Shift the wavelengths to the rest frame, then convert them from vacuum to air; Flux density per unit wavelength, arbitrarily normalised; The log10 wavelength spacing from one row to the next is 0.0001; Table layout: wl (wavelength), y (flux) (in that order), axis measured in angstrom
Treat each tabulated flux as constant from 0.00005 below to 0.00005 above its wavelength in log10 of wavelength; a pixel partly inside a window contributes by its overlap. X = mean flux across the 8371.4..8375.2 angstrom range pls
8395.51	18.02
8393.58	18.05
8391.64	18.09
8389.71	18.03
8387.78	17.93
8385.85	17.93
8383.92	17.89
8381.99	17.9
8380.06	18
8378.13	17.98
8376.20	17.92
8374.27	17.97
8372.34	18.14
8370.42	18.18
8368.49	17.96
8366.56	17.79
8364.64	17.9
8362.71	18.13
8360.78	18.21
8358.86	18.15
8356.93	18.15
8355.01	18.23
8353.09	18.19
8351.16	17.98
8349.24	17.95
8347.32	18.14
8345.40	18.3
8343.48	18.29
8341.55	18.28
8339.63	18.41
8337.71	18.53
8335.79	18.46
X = 18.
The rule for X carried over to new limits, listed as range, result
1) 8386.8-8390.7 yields 18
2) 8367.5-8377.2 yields 18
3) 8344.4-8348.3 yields 18.2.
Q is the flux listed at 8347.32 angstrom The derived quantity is 18.14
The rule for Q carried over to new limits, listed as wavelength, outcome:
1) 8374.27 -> 17.97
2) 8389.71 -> 18.03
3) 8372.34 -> 18.14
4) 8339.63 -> 18.41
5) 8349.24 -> 17.95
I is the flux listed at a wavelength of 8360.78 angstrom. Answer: 18.21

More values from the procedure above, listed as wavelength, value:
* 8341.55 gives 18.28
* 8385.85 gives 17.93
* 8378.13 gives 17.98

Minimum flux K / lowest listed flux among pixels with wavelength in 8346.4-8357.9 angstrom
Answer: 17.95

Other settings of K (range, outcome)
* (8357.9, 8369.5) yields 17.79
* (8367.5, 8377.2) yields 17.92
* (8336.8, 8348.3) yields 18.14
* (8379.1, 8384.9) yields 17.89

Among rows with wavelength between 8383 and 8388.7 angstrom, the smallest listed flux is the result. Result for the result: 17.89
